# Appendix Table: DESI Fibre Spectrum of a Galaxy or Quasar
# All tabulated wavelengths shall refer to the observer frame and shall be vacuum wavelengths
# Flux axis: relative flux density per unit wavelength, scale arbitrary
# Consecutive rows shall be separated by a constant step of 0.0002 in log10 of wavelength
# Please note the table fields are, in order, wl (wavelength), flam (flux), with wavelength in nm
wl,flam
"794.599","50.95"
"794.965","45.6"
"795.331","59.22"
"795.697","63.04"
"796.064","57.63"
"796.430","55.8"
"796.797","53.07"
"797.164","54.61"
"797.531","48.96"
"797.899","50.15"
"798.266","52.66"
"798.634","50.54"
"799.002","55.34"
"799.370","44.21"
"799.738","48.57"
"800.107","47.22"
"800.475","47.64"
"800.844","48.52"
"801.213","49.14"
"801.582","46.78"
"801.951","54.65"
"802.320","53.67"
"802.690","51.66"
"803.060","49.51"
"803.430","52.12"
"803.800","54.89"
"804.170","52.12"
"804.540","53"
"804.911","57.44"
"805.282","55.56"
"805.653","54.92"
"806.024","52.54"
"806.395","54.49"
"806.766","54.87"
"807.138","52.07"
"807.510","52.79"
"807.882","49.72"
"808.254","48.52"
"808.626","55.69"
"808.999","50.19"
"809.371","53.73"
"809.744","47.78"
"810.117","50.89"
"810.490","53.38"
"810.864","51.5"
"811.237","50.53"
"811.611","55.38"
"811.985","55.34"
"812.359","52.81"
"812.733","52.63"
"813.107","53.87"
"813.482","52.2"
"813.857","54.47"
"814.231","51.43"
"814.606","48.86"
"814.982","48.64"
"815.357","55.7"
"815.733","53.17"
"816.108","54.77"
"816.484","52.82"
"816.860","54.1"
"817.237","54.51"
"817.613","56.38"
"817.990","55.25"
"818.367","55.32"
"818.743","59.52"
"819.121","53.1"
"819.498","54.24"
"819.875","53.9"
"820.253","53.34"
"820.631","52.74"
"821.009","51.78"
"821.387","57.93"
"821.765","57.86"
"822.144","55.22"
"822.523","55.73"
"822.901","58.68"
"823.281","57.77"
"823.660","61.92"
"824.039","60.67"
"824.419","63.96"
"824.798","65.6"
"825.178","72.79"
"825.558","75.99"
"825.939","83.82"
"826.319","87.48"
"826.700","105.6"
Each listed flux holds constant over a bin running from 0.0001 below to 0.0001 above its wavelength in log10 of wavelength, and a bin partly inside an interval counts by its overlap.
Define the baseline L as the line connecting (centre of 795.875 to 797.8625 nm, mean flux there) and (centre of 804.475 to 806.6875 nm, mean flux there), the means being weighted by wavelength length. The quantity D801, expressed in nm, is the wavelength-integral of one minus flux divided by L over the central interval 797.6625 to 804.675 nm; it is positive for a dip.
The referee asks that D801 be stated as 0.468 nm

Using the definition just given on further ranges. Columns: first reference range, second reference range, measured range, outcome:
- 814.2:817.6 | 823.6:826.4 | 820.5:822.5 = 0.282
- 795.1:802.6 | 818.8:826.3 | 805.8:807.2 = 0.032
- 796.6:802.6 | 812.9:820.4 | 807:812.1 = 0.044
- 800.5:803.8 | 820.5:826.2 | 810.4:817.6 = 0.547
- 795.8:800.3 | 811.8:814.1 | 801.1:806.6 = -0.047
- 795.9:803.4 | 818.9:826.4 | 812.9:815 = 0.205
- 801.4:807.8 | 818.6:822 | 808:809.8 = 0.074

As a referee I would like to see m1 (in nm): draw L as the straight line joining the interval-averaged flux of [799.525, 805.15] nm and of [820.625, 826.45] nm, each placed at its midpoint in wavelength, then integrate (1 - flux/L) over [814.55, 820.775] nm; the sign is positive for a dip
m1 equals 0.65 nm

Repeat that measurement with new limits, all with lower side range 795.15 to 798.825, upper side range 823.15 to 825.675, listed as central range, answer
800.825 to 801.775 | 0.14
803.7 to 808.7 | 0.41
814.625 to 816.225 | 0.24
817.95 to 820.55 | 0.35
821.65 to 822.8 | 0.15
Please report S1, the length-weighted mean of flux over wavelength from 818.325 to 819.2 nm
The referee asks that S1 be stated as 56.5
